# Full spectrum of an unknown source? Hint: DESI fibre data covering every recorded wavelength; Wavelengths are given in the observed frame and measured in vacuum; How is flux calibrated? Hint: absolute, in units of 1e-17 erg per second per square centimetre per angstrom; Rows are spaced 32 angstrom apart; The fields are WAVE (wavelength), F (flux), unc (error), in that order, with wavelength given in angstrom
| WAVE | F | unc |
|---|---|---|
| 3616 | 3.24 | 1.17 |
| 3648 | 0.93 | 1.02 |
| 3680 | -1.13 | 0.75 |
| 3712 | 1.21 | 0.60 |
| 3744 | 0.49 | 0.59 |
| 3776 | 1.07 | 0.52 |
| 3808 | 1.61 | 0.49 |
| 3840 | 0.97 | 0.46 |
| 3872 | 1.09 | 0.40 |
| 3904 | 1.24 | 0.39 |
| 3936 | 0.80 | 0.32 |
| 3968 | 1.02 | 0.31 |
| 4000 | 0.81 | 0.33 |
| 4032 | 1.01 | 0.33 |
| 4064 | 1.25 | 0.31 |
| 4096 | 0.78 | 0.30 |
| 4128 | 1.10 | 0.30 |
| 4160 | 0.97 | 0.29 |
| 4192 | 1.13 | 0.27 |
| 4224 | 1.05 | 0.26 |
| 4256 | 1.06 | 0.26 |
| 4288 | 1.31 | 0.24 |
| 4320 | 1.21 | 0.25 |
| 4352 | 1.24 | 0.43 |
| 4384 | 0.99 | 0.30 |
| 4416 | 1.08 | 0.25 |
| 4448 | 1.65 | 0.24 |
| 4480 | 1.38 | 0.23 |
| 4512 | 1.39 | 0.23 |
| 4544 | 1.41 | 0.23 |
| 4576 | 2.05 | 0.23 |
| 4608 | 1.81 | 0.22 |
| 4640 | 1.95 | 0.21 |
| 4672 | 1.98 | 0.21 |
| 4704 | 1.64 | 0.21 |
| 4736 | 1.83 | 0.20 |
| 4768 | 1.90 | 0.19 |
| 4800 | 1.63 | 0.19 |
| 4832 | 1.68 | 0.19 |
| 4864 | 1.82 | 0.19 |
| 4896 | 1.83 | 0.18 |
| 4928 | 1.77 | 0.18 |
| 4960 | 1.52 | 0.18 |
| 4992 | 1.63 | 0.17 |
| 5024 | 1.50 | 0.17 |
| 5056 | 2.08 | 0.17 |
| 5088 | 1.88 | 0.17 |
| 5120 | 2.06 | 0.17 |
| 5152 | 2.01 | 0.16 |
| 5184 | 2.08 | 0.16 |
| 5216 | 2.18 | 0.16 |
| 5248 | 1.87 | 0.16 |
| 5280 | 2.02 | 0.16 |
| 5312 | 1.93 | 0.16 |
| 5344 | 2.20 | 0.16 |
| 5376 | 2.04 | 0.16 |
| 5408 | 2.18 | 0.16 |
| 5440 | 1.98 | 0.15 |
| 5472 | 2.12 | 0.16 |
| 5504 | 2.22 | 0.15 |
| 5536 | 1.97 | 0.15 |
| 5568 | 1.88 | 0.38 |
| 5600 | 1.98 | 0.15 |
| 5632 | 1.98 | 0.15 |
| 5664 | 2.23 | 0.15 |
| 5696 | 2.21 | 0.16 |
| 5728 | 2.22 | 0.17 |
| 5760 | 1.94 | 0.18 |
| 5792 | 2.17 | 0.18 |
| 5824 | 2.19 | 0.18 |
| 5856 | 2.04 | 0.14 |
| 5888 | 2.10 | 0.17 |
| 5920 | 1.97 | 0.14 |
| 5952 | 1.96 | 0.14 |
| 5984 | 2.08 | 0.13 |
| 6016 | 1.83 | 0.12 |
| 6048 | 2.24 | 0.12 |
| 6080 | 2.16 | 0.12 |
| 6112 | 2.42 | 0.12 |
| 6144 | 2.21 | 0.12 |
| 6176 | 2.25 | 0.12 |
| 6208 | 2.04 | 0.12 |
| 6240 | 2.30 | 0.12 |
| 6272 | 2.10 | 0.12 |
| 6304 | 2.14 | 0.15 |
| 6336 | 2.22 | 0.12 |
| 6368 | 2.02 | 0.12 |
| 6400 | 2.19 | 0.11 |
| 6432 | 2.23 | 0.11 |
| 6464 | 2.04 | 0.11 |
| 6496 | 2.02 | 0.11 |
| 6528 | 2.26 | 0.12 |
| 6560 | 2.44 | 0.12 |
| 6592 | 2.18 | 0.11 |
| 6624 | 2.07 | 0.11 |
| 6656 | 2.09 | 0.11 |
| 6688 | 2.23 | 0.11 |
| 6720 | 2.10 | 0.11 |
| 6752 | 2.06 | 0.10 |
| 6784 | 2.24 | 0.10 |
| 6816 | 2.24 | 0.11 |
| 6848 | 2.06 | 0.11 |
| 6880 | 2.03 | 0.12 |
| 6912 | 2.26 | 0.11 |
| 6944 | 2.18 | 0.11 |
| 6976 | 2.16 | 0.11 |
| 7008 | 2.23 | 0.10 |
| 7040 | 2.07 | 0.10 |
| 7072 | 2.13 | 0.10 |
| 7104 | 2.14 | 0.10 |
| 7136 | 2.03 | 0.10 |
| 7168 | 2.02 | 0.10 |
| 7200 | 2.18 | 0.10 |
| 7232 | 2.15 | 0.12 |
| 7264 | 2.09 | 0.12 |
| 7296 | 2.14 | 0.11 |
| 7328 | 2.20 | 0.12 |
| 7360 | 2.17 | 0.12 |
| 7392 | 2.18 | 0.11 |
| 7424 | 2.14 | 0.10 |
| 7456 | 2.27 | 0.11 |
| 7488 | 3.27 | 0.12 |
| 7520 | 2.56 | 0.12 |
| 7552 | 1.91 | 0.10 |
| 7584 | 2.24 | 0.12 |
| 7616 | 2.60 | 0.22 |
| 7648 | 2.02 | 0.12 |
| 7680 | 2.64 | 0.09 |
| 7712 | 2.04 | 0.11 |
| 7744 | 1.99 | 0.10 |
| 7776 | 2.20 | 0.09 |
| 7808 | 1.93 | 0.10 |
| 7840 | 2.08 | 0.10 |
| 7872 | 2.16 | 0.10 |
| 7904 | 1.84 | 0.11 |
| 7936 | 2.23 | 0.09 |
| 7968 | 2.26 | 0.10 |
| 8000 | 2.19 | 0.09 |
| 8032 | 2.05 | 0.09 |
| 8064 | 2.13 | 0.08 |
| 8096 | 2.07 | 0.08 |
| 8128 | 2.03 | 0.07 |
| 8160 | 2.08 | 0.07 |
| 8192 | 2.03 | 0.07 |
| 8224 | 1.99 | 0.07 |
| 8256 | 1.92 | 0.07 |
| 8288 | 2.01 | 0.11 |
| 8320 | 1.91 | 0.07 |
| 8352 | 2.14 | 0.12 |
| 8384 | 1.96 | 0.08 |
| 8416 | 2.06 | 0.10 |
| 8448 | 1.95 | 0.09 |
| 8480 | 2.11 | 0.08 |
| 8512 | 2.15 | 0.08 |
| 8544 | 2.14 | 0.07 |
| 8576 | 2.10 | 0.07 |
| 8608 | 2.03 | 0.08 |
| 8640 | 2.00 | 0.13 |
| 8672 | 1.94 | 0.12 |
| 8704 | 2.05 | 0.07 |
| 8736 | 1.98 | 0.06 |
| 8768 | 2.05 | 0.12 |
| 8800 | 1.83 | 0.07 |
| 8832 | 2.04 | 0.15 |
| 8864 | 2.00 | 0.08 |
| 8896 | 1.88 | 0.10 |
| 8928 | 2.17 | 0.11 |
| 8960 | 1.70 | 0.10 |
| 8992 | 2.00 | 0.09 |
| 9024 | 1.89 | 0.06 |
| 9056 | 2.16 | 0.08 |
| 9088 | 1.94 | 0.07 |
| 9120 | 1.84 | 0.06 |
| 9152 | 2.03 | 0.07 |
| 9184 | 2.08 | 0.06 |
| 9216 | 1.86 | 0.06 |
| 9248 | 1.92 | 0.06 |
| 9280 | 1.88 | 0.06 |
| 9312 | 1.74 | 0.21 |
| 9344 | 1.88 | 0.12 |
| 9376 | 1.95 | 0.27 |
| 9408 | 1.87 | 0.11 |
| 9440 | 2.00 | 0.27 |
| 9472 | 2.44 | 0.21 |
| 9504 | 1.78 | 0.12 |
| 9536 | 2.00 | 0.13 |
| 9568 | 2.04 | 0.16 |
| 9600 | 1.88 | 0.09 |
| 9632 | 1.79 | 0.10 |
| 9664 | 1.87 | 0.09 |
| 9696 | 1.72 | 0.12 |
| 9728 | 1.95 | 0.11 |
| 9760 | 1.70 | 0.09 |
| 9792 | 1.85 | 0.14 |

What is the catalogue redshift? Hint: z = 0.142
